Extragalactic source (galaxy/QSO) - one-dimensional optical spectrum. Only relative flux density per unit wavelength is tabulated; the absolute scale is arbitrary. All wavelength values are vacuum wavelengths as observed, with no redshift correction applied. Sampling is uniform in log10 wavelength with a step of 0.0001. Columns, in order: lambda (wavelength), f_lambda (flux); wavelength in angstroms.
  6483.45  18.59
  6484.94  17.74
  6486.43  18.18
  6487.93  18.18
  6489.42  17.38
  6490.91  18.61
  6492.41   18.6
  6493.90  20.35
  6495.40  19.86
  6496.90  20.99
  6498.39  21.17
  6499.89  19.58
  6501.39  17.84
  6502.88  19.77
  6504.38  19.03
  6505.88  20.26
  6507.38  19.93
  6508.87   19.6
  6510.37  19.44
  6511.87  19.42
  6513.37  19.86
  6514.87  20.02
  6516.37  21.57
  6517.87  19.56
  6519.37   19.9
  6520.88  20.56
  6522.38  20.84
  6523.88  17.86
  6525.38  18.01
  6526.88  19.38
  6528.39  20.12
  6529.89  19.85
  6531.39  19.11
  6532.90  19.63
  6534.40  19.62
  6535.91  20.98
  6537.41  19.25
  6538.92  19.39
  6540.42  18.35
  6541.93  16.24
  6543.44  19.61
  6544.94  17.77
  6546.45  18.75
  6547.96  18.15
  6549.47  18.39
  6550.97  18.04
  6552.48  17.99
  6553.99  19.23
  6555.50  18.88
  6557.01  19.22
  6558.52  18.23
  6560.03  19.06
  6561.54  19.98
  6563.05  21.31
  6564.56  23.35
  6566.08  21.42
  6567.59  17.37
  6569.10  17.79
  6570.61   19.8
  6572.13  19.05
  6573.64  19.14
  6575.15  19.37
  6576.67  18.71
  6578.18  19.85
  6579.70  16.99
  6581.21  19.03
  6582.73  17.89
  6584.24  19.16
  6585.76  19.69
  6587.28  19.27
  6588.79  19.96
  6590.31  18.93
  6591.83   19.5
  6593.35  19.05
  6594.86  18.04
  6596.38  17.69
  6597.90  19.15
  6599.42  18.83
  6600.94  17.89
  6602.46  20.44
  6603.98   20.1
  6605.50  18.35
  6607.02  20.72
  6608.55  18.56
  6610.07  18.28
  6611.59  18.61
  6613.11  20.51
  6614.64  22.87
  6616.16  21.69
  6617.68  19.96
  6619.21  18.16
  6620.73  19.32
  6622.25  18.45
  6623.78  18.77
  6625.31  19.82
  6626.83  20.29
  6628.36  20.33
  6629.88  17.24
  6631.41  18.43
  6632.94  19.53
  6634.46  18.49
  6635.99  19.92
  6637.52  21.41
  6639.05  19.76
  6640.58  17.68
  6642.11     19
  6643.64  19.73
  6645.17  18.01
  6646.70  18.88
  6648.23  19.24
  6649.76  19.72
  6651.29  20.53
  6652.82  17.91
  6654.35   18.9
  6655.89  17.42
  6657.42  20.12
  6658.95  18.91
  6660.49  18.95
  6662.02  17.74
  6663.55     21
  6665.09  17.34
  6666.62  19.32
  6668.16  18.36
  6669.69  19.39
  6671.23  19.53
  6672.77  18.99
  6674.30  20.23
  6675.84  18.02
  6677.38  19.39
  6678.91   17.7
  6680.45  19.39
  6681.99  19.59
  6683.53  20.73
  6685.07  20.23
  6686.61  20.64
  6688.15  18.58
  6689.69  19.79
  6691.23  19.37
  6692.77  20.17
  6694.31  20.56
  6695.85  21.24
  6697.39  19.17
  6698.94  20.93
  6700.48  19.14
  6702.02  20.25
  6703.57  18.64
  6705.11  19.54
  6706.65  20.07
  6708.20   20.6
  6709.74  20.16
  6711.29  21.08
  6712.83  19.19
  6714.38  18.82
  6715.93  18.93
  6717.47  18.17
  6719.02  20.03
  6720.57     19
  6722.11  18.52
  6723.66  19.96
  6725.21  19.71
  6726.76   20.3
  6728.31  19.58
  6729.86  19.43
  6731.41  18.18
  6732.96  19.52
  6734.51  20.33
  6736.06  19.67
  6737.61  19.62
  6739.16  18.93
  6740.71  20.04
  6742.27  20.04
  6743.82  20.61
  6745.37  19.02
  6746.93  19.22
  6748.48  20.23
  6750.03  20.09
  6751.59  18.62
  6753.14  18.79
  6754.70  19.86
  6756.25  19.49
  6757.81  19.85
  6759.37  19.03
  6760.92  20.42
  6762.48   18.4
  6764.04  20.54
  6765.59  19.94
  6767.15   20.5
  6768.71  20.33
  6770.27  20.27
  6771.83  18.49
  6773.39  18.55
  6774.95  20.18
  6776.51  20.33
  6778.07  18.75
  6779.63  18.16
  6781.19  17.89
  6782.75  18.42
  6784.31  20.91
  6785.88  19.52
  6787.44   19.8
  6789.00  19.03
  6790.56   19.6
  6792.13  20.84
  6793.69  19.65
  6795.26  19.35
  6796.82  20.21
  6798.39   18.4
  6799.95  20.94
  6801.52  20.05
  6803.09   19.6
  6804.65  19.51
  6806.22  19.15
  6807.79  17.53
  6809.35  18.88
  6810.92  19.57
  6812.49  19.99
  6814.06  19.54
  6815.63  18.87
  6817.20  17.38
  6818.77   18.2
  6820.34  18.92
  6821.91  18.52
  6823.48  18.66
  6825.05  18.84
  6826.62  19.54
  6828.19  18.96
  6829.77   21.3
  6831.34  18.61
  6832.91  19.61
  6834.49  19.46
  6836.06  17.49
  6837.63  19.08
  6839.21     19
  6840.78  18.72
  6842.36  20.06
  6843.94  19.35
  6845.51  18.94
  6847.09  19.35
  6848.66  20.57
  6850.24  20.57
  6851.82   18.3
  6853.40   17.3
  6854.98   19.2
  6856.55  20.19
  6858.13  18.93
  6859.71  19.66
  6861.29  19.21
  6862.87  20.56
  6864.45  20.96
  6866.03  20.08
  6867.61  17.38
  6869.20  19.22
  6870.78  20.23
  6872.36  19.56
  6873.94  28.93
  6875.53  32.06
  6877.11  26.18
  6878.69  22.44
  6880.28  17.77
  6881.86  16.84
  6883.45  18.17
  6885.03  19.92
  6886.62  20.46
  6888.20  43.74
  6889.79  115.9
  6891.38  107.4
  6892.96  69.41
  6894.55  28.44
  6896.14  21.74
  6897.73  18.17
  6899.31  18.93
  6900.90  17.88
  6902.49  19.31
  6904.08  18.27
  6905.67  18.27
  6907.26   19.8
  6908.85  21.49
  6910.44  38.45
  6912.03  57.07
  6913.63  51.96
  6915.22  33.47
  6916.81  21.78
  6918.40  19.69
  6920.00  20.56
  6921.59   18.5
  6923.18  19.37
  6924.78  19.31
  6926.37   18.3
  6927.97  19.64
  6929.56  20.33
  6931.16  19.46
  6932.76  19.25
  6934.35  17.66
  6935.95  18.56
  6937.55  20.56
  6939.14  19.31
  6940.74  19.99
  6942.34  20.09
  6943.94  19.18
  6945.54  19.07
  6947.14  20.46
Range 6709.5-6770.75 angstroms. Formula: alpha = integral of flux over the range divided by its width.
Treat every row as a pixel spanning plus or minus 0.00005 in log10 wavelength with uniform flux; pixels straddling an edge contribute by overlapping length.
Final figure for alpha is 19.6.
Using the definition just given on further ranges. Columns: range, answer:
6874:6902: 35.8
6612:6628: 20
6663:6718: 19.6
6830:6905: 25.6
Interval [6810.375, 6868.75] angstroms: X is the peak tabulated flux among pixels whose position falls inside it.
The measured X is 21.3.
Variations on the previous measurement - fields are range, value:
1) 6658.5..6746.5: 21.24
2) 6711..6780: 21.08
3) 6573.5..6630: 22.87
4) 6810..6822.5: 19.99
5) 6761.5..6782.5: 20.54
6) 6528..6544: 20.98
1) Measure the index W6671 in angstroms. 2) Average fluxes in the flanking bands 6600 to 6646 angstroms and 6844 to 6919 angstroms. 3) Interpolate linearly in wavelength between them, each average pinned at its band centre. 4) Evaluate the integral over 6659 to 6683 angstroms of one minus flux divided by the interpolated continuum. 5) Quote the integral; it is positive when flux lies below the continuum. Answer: 2.3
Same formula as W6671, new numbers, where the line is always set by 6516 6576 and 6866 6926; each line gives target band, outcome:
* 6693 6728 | 6.59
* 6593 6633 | 3.82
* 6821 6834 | 4.03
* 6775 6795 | 5.39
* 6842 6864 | 7.08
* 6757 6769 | 2.81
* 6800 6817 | 5.00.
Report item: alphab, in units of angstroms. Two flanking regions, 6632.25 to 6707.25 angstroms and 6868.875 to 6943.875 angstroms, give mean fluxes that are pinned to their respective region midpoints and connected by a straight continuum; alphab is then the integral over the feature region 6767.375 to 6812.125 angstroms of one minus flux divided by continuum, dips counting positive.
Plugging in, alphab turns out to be 8.0 angstroms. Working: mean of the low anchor 19.4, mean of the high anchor 27.9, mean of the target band 19.4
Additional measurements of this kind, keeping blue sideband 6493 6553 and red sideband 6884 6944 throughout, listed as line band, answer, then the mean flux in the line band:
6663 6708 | 7.6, 19.6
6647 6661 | 2.2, 19.1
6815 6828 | 4.0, 18.6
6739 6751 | 2.5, 19.8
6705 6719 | 2.6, 19.6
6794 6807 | 3.3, 19.6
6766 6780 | 3.4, 19.6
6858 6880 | 5.0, 21.8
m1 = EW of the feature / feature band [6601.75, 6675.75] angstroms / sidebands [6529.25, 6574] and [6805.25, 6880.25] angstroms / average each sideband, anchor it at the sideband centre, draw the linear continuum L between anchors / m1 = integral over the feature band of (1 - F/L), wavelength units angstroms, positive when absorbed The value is 0.3 angstroms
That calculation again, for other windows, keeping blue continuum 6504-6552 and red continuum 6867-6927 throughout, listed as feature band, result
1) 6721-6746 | 5.6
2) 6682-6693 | 1.9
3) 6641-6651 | 1.6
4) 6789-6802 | 3.5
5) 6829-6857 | 9.0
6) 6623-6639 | 2.1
